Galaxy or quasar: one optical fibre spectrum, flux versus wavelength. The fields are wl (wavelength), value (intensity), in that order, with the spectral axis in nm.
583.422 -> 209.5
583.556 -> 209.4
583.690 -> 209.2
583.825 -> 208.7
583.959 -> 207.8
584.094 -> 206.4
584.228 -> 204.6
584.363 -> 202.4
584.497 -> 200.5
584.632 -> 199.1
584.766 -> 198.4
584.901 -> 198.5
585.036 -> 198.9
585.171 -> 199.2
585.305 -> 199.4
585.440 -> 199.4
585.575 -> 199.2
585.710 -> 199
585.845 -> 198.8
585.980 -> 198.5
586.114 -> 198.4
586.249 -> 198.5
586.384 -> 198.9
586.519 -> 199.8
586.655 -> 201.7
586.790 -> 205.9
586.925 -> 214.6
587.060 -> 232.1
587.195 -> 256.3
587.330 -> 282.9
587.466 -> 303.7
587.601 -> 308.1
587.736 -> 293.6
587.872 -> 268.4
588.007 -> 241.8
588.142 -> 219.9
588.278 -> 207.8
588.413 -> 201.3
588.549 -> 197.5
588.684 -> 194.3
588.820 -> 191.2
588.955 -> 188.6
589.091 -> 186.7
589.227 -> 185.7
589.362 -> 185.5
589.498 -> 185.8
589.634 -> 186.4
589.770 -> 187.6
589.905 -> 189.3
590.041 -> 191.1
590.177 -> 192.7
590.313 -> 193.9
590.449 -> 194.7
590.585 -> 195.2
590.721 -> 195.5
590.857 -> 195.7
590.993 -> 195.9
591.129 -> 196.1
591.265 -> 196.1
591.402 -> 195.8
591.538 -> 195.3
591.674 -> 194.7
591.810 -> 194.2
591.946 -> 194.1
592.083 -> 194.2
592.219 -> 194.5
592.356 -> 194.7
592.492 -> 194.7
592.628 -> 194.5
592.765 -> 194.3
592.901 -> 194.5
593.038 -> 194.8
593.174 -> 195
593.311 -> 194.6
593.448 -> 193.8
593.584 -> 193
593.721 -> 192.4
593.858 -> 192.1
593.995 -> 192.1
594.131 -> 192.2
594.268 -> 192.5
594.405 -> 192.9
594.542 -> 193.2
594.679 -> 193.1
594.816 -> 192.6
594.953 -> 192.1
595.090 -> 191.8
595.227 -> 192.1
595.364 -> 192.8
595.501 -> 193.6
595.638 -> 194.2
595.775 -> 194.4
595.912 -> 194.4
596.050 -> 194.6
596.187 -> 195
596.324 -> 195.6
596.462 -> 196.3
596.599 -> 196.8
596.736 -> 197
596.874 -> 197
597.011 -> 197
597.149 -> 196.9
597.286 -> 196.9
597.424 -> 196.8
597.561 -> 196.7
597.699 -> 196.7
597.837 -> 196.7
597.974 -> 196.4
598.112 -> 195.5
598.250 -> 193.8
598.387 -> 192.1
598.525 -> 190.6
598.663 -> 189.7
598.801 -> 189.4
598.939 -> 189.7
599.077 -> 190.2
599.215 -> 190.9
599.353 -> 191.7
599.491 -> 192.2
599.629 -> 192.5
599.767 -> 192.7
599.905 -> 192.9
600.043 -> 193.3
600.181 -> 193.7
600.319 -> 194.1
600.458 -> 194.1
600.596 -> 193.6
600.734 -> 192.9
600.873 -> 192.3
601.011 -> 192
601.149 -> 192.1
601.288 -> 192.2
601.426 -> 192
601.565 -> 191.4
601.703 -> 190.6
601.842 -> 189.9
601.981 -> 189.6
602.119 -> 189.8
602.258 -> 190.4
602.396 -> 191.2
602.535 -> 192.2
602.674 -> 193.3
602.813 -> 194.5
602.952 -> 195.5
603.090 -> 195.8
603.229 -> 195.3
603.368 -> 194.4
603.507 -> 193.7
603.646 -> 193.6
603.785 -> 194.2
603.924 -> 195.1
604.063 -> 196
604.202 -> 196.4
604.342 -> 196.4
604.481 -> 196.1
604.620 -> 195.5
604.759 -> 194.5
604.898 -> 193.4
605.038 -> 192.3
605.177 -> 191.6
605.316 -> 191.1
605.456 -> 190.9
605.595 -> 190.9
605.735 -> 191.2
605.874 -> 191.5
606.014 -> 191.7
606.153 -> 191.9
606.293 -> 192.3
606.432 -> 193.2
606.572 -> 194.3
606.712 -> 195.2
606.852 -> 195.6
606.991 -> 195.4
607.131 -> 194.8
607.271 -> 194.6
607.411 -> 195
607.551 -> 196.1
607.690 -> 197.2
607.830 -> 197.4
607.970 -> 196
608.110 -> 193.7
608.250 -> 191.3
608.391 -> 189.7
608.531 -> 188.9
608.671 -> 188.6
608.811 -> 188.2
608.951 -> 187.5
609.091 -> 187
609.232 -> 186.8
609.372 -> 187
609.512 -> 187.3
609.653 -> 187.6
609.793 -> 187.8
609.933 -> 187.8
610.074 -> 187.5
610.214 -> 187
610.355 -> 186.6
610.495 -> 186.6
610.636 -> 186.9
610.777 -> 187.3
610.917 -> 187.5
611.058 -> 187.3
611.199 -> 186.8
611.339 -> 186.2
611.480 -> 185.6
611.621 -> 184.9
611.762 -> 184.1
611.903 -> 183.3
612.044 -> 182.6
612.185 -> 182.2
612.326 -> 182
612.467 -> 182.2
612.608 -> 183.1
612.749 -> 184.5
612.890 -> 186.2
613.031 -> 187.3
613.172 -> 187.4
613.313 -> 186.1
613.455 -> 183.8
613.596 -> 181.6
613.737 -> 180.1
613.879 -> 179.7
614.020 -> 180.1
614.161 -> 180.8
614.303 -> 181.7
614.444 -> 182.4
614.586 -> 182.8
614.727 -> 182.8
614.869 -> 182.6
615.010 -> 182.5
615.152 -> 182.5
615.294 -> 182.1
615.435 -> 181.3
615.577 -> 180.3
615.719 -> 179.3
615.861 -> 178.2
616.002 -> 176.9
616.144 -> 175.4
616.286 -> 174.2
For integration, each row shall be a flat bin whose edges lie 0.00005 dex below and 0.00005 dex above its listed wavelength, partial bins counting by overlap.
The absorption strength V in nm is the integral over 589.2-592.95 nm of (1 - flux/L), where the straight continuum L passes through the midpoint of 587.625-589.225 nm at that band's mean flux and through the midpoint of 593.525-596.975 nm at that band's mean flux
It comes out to 0.28 nm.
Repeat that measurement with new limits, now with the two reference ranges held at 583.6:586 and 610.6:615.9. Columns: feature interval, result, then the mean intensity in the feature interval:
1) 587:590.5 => -0.33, 218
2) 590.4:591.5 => 0.01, 196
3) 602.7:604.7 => -0.06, 195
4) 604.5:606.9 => -0.06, 193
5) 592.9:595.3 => 0.03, 193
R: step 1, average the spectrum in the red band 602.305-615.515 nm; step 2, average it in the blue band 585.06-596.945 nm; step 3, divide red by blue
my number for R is 0.93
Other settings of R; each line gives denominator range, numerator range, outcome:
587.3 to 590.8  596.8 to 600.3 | 0.91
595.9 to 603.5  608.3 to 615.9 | 0.95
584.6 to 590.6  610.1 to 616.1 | 0.87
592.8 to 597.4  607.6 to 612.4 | 0.97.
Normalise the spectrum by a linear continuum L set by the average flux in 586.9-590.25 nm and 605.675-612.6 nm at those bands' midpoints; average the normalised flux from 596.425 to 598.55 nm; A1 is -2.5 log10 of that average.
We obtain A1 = 0.06 mag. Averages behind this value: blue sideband 220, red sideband 189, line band 196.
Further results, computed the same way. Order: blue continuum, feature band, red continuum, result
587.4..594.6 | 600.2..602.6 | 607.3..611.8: 0.02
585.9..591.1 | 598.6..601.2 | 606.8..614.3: 0.04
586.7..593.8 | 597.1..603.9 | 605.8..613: 0.02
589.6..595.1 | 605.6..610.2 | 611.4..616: -0.03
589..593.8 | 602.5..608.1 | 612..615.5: -0.04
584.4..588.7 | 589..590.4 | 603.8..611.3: 0.14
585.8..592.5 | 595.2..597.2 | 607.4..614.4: 0.03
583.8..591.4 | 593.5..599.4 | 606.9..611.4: 0.04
